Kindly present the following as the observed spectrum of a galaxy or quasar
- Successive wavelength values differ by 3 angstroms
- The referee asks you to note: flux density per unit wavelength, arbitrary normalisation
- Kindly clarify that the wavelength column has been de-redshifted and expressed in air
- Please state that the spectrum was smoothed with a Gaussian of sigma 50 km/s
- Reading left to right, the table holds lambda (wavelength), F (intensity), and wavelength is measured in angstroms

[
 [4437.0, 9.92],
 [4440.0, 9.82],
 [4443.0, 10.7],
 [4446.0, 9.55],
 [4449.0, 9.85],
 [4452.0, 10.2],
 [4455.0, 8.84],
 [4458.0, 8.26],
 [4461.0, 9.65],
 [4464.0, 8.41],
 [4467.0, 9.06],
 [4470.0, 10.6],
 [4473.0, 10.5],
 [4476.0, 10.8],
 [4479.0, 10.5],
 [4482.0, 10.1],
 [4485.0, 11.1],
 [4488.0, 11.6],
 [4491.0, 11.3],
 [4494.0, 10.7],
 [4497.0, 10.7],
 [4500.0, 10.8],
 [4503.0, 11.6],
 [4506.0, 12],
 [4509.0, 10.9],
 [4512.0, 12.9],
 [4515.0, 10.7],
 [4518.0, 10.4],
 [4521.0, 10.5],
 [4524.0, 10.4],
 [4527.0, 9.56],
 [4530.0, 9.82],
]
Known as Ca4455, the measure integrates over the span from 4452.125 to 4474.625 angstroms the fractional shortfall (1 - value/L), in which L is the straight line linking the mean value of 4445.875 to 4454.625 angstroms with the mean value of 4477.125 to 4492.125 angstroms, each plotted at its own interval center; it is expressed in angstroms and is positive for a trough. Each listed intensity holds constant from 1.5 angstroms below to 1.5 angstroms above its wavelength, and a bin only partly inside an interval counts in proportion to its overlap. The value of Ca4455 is 1.8 angstroms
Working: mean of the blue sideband 9.78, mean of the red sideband 10.9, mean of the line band 9.39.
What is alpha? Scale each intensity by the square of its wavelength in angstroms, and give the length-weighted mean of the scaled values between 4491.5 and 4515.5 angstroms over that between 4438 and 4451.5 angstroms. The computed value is 1.16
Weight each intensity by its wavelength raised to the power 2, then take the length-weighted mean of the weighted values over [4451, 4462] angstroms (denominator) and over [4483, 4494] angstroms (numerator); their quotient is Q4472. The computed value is 1.24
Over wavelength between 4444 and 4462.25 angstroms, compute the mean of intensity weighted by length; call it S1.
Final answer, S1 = 9.42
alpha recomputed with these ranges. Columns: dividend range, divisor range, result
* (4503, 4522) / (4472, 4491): 1.06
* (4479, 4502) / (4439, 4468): 1.17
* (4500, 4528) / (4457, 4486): 1.13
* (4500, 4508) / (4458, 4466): 1.32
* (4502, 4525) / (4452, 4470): 1.26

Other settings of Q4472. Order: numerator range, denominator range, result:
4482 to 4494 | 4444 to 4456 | 1.17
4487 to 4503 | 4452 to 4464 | 1.25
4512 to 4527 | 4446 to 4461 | 1.17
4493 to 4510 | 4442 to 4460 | 1.19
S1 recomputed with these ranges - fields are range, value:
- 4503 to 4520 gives 11.4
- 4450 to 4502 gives 10.2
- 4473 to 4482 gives 10.5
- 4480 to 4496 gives 10.9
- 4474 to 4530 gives 10.9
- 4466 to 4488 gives 10.5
